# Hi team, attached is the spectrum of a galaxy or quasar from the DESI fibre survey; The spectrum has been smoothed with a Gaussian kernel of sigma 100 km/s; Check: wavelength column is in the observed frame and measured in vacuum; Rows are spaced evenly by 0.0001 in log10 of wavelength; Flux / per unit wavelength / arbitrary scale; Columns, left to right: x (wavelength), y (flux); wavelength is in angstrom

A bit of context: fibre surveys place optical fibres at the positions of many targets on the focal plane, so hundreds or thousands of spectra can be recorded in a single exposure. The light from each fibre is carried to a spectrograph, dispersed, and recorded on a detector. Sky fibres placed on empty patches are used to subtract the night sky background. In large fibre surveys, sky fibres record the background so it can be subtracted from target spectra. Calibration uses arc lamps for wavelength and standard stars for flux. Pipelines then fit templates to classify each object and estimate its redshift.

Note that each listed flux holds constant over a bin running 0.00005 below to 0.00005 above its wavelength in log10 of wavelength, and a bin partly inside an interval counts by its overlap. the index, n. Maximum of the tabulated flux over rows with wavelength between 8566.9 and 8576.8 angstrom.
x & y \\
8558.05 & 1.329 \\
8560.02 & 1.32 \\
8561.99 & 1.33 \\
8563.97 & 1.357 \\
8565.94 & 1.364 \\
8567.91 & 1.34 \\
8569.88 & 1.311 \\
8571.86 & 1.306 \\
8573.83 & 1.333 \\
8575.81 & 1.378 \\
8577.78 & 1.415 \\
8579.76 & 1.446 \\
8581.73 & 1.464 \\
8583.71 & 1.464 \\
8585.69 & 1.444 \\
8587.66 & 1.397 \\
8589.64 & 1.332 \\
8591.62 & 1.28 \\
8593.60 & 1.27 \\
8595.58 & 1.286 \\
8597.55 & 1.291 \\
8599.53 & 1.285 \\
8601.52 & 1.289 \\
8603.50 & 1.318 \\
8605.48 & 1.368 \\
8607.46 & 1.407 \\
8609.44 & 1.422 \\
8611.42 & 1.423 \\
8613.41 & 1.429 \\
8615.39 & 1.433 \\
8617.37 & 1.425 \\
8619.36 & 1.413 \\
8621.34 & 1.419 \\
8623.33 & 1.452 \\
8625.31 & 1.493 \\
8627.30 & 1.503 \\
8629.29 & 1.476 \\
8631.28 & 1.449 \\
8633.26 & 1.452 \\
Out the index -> 1.378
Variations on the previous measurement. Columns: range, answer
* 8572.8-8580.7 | 1.446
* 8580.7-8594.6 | 1.464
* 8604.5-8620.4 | 1.433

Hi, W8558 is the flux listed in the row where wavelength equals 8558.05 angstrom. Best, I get 1.329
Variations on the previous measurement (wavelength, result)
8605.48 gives 1.368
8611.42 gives 1.423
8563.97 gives 1.357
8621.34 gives 1.419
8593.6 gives 1.27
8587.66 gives 1.397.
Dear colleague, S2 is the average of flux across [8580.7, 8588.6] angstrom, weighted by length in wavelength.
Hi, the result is 1.44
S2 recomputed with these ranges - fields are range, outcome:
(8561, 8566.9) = 1.35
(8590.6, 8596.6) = 1.28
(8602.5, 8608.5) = 1.37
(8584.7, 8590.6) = 1.39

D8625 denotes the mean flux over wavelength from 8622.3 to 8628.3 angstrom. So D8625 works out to 1.48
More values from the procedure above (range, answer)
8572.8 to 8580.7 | 1.39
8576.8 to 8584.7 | 1.45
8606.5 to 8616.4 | 1.42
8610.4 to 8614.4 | 1.43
